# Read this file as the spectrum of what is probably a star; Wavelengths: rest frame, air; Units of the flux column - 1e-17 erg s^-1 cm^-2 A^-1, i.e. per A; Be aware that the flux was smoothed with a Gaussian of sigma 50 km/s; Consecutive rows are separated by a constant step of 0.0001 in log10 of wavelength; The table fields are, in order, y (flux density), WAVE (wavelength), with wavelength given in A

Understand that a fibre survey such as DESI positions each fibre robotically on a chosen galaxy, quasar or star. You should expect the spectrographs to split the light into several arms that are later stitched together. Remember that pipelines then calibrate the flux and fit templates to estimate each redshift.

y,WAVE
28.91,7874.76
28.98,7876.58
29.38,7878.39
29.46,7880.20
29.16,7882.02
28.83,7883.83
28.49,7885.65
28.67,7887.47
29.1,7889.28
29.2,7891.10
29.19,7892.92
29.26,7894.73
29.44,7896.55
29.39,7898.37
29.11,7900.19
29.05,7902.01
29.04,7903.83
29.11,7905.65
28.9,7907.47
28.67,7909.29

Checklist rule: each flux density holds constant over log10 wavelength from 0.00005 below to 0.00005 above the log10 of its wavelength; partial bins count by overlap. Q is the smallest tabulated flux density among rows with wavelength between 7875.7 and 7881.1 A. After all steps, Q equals 28.98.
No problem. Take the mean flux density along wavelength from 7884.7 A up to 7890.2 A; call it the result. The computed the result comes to 28.7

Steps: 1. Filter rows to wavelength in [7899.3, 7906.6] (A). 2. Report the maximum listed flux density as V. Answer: 29.11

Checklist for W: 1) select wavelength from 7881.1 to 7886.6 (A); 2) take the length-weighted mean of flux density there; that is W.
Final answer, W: 28.8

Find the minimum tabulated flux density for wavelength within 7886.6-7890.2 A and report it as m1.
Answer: 28.67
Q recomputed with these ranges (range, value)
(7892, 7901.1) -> 29.11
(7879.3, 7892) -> 28.49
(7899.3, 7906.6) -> 29.04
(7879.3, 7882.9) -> 29.16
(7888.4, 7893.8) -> 29.1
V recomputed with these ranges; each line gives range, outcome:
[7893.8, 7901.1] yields 29.44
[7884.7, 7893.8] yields 29.2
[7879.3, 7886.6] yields 29.46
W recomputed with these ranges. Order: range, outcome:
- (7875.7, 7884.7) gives 29.2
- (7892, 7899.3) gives 29.3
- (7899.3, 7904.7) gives 29.1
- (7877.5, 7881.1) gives 29.5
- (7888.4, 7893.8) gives 29.1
